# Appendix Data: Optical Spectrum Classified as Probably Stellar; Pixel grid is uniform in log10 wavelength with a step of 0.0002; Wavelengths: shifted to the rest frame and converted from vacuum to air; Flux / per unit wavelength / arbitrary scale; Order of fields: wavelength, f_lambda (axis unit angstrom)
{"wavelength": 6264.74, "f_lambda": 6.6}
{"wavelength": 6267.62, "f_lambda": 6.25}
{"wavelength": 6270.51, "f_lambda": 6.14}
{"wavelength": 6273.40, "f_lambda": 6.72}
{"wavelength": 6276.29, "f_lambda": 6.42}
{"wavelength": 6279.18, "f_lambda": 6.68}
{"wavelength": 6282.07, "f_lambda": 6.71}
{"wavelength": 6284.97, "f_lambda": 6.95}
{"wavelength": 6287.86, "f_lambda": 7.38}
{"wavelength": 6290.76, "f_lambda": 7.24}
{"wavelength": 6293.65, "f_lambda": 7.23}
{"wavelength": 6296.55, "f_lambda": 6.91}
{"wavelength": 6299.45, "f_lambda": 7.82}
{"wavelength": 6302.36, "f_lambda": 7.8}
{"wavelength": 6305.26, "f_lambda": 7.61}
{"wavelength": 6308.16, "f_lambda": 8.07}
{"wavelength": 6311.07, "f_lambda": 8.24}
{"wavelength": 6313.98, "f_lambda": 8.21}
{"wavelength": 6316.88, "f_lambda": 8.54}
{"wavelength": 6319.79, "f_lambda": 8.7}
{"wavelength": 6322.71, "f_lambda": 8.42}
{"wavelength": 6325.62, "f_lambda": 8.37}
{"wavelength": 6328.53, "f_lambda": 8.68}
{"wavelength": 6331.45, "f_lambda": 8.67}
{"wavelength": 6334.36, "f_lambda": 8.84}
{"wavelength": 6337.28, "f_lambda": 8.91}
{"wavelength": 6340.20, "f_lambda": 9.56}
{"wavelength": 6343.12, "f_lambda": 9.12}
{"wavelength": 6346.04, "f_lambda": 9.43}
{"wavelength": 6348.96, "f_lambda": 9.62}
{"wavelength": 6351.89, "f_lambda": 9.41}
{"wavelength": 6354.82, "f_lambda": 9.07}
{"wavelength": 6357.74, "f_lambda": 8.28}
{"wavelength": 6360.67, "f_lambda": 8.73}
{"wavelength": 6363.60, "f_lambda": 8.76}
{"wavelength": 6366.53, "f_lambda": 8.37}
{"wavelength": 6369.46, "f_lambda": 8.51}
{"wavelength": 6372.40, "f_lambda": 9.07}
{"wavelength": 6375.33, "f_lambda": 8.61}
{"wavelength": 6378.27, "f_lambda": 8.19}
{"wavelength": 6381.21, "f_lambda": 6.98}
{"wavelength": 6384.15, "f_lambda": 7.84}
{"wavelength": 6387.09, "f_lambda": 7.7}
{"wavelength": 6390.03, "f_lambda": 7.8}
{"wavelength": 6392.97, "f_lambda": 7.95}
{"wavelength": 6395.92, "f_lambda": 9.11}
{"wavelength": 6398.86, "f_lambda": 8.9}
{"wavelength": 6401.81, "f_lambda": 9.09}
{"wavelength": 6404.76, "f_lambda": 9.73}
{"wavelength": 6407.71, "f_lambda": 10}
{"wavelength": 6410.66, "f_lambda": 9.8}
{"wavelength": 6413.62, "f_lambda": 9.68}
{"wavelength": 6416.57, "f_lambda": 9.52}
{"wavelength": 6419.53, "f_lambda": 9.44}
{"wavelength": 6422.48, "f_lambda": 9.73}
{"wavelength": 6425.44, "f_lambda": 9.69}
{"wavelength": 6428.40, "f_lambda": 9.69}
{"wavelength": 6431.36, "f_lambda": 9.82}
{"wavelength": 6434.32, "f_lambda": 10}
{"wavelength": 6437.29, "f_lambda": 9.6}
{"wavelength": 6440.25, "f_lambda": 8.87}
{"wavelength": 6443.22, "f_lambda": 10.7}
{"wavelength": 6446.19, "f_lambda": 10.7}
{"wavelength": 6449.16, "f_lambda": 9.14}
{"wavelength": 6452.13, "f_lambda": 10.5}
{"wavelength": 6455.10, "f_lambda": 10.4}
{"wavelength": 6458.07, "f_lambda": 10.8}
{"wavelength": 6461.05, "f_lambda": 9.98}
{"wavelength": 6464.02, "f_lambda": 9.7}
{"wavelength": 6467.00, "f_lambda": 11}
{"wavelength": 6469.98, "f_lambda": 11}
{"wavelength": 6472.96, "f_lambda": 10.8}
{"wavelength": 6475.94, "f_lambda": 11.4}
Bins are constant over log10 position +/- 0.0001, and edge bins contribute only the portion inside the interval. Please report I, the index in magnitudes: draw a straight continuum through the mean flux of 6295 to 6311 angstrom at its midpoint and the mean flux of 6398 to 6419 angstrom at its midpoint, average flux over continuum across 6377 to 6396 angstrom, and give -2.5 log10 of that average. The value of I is 0.17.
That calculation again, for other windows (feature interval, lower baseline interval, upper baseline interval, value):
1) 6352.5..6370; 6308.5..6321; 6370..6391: -0.07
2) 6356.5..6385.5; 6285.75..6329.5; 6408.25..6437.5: 0.07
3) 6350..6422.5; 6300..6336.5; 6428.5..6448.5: 0.05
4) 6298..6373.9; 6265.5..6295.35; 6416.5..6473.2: -0.10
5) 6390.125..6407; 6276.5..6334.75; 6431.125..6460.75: 0.05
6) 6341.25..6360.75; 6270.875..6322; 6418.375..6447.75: -0.09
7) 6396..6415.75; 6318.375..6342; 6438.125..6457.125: 0.01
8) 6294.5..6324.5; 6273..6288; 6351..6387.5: -0.10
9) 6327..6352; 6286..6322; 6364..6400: -0.14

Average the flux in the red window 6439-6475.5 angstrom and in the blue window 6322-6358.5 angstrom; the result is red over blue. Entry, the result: 1.15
